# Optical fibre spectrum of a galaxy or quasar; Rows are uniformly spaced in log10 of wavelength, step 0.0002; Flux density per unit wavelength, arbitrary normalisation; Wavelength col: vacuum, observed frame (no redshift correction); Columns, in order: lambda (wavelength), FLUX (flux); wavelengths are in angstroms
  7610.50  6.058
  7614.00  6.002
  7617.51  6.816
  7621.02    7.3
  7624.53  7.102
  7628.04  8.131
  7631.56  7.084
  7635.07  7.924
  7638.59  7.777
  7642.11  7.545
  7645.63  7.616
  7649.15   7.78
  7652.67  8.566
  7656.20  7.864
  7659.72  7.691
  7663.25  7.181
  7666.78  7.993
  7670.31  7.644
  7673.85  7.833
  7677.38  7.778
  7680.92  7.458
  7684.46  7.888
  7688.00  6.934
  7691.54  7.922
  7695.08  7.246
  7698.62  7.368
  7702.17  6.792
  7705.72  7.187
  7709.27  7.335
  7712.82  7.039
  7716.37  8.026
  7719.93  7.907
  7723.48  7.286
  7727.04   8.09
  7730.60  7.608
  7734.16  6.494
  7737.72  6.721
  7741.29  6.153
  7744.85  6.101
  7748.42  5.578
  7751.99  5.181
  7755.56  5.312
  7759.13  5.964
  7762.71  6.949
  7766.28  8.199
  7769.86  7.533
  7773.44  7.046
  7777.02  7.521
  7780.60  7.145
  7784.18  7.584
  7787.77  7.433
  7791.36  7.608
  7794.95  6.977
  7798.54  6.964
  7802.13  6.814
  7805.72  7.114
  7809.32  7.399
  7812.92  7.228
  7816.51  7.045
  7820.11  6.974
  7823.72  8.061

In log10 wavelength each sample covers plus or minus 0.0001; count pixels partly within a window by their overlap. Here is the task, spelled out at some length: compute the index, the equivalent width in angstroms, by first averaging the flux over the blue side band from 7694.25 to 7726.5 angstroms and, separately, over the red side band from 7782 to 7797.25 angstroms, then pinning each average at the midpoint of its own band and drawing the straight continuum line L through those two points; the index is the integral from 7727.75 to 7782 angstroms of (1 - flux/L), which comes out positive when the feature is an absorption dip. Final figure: 5.3 angstroms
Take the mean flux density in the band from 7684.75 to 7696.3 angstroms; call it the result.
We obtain 7.44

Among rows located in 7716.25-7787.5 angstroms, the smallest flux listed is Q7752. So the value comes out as 5.181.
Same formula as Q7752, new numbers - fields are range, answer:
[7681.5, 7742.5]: 6.153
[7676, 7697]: 6.934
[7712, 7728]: 7.039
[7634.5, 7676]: 7.181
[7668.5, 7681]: 7.458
